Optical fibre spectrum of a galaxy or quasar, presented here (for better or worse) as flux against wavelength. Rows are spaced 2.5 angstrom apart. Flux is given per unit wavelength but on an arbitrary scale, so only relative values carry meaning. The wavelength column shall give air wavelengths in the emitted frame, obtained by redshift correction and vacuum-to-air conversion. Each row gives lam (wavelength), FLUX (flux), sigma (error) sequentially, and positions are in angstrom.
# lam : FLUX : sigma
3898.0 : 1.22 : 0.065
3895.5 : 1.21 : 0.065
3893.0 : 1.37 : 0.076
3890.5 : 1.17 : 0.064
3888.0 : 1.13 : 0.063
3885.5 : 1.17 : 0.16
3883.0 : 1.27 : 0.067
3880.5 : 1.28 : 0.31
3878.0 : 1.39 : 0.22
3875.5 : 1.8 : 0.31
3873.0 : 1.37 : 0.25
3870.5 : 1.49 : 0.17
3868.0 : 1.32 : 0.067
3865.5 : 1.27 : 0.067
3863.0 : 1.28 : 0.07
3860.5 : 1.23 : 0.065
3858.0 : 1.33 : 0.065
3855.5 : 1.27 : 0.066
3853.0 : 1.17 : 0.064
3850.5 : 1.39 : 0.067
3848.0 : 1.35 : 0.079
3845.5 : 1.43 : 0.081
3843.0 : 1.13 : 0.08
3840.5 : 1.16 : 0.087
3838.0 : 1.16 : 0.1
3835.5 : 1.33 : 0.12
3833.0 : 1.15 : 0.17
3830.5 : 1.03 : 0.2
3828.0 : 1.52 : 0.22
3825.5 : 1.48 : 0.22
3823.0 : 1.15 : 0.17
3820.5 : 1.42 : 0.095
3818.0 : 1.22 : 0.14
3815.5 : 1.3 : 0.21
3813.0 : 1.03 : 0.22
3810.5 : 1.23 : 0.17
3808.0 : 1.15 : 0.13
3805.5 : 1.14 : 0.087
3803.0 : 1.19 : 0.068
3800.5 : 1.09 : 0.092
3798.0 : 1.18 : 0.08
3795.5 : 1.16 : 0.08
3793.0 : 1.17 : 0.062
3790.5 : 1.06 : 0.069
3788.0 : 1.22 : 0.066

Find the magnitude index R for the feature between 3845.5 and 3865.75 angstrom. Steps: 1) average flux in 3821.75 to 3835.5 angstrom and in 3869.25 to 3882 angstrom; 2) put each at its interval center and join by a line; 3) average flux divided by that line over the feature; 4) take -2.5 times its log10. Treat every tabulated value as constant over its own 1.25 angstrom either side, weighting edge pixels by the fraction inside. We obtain 0.07 mag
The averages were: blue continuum 1.27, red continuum 1.46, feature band 1.3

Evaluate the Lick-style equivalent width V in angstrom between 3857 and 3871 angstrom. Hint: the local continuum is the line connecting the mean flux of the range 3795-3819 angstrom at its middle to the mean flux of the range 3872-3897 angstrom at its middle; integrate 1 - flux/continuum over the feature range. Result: -0.4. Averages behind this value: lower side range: 1.17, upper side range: 1.31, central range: 1.31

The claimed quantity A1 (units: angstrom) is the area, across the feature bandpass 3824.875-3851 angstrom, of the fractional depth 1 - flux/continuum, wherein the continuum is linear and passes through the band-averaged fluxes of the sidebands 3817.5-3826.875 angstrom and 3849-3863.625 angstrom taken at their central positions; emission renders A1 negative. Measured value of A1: 0.6 angstrom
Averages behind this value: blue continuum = 1.33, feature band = 1.28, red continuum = 1.28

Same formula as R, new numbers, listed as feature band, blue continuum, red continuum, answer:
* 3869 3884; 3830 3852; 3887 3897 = -0.17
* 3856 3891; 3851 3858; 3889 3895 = -0.06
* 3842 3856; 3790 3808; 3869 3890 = -0.02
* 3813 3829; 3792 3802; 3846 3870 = -0.09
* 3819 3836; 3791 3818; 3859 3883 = -0.05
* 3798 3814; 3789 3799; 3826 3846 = 0.03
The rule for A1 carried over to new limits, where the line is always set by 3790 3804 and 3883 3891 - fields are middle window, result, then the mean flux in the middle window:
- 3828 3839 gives -0.5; 1.21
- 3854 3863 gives -0.8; 1.27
